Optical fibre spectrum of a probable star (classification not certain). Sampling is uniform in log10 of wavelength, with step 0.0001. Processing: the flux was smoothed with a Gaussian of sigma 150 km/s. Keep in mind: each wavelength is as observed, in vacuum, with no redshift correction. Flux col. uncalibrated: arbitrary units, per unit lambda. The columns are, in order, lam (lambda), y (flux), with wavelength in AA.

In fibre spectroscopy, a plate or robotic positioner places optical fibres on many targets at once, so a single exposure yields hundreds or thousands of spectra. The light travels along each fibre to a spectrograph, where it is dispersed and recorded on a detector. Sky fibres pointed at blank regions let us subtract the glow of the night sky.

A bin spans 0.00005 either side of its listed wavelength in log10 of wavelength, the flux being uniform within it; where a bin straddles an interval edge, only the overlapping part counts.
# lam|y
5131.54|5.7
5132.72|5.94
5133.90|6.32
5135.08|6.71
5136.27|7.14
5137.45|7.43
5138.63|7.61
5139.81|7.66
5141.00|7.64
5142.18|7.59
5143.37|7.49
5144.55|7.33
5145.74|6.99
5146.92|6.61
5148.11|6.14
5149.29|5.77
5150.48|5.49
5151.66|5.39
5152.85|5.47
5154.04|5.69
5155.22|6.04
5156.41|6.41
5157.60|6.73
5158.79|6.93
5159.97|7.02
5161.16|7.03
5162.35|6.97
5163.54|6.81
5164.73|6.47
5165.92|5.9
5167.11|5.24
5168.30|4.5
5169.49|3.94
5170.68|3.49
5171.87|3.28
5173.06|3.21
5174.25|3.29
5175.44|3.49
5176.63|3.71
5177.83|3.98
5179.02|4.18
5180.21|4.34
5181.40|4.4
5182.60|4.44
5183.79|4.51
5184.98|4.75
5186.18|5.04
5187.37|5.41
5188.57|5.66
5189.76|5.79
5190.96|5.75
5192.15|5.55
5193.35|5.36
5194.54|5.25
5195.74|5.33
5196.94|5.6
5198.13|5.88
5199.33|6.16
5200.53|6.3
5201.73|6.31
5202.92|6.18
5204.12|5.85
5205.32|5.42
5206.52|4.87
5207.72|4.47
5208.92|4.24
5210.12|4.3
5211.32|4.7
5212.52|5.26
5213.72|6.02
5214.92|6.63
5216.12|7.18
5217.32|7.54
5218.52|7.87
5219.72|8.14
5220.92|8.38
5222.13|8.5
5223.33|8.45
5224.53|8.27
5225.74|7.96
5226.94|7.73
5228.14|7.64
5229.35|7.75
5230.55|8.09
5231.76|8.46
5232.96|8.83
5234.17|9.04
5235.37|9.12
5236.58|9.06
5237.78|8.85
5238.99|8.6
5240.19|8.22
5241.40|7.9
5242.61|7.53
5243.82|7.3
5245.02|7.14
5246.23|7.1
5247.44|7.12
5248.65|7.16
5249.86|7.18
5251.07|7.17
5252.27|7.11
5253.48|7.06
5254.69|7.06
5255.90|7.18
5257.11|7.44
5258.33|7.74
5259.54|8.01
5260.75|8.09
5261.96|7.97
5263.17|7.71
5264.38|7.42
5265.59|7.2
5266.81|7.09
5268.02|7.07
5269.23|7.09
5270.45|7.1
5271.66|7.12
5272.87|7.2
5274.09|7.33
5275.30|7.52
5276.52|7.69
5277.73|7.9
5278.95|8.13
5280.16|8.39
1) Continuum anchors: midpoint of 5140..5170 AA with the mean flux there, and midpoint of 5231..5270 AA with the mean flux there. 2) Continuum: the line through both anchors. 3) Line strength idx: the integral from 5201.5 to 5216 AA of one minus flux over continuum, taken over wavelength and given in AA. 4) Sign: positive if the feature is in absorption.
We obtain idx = 3.5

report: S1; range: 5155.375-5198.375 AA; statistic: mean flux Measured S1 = 5.16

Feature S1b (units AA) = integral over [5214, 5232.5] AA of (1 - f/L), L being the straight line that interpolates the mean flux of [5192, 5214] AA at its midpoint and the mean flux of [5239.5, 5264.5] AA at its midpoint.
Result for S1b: -4.8 AA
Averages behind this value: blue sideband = 5.41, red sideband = 7.46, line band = 7.88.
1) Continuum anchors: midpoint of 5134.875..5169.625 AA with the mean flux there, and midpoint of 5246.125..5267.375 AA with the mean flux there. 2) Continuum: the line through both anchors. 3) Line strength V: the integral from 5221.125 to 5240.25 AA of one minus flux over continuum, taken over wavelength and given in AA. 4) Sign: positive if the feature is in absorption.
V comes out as -3.3 AA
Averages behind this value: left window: 6.5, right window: 7.38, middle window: 8.42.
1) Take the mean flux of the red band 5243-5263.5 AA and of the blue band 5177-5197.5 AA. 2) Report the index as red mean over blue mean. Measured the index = 1.48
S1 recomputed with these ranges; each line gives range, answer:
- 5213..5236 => 7.97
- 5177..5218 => 5.37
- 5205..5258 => 7.31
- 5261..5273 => 7.33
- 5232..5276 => 7.64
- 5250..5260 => 7.33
